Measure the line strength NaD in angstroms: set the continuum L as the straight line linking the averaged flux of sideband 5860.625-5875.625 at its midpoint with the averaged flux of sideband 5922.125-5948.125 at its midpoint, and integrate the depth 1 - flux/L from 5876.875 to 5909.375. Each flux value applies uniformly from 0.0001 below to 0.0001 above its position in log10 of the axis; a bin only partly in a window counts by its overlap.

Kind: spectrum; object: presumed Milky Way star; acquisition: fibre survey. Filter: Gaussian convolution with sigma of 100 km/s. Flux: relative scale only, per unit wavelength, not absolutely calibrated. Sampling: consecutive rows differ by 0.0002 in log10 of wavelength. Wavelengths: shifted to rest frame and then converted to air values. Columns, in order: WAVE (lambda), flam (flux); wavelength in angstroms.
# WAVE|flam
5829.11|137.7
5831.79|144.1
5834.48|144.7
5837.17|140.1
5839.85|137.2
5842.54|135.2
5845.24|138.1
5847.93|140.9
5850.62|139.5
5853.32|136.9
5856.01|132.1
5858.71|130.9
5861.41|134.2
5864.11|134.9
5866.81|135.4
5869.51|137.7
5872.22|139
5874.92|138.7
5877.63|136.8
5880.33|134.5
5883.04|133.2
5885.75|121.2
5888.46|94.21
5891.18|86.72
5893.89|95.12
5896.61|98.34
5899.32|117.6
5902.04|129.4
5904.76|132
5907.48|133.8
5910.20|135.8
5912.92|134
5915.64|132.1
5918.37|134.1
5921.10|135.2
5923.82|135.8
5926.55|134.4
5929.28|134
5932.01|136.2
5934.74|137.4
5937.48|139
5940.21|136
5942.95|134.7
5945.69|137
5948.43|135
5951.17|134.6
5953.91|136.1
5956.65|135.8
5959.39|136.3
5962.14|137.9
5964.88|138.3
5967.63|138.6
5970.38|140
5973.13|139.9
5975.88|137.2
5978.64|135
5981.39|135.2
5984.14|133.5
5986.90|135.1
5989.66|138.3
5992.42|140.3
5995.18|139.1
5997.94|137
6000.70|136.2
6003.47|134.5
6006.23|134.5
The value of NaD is 4.5 angstroms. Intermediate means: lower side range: 137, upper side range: 136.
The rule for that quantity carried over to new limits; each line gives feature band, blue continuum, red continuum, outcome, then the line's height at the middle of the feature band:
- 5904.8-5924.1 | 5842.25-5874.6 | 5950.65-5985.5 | 0.3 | 137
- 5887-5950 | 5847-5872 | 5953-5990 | 4.4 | 136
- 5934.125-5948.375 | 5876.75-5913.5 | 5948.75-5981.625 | -0.6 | 131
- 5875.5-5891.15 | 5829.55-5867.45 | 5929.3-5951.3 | 1.8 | 137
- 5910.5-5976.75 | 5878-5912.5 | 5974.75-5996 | -4.1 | 128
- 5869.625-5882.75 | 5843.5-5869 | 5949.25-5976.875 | -0.1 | 136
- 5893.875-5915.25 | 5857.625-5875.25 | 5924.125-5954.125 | 1.8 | 136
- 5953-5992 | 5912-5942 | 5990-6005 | -0.1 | 137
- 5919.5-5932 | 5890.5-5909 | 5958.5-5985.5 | -1.3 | 123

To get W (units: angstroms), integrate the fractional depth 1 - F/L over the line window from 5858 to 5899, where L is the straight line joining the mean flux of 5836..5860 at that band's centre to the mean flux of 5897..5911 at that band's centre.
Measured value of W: 2.7 angstroms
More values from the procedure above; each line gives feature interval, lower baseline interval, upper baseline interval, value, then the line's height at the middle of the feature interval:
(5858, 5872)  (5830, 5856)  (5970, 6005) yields 0.4 angstroms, 139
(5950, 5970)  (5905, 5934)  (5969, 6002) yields -0.1 angstroms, 136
